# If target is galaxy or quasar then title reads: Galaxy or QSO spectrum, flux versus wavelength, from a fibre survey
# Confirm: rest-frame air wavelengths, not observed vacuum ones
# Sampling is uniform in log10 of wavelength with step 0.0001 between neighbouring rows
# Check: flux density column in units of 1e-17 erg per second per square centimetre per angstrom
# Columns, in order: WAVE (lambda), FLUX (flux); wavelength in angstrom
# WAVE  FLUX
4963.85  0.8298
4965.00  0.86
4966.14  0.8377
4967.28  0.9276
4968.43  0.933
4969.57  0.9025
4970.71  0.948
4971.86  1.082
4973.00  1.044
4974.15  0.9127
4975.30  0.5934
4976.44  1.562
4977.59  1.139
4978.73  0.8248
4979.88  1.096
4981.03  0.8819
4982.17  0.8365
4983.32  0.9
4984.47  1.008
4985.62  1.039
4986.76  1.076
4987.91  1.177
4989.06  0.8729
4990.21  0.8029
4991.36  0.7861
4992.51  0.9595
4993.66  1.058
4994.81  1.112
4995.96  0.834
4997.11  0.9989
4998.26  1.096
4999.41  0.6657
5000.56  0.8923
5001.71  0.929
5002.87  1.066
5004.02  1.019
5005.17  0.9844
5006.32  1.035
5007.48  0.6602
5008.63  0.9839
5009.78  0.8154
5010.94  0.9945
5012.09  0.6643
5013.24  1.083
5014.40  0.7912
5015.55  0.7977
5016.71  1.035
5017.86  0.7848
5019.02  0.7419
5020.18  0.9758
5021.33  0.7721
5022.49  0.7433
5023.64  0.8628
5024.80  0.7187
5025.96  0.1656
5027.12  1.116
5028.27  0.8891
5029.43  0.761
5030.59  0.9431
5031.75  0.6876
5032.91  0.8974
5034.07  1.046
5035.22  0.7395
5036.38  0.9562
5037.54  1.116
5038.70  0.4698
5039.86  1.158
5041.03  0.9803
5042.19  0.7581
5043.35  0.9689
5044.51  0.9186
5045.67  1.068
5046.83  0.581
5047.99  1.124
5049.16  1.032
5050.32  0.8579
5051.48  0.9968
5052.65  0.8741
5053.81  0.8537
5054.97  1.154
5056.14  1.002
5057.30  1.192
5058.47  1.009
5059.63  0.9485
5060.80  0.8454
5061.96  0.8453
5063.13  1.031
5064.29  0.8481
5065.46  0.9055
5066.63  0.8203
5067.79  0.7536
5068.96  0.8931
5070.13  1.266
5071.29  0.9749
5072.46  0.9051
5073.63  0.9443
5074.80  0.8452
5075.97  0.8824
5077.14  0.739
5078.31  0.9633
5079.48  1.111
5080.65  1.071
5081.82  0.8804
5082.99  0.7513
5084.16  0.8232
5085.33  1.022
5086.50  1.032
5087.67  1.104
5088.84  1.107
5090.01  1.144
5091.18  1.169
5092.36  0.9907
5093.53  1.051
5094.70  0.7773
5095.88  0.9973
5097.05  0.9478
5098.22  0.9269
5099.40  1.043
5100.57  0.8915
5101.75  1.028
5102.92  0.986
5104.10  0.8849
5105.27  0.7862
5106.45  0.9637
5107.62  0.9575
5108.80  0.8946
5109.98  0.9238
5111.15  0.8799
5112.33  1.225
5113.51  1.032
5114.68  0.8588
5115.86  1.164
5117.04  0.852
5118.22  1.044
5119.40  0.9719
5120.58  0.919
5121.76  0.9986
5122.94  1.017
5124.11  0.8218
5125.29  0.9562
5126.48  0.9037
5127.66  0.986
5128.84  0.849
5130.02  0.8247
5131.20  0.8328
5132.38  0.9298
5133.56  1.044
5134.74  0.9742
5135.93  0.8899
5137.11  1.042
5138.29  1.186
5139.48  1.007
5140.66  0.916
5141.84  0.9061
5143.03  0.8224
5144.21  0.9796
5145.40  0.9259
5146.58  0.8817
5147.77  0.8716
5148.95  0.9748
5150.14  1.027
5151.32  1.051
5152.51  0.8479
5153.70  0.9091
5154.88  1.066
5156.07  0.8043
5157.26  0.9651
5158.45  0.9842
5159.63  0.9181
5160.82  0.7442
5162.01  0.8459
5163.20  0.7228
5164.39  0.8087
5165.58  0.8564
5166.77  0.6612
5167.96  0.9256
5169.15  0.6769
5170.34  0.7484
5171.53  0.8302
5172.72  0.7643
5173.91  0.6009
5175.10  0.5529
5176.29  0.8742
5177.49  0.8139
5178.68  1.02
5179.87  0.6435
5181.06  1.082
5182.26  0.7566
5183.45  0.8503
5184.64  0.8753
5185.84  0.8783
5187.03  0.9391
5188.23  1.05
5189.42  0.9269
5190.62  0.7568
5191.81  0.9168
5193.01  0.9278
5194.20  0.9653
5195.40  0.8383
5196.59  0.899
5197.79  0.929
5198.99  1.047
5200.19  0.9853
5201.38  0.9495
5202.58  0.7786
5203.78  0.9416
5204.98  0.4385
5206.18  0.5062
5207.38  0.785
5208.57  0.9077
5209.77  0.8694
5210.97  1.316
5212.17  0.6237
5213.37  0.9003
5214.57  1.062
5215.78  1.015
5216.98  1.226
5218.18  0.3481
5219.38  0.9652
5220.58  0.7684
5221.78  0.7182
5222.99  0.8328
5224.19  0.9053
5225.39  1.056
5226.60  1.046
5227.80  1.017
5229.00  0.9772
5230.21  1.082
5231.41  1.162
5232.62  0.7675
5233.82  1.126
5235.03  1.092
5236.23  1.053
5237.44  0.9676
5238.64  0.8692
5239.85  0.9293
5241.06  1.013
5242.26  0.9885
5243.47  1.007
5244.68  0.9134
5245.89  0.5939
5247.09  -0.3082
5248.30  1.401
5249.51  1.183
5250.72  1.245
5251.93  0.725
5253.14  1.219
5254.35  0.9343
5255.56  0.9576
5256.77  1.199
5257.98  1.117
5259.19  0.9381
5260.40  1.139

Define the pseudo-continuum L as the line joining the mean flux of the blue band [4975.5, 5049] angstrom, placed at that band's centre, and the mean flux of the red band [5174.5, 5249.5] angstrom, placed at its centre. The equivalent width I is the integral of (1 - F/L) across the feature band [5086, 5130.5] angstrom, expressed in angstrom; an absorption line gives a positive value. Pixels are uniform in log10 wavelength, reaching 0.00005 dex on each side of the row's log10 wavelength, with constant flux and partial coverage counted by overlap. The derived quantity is -3.5 angstrom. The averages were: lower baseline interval 0.91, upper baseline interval 0.892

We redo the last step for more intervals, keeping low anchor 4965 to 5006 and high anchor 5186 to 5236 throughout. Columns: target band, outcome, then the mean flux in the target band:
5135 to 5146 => -0.4 angstrom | 0.964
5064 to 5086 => 0.6 angstrom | 0.917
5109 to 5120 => -0.7 angstrom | 0.991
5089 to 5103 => -0.9 angstrom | 1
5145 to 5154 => -0.1 angstrom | 0.937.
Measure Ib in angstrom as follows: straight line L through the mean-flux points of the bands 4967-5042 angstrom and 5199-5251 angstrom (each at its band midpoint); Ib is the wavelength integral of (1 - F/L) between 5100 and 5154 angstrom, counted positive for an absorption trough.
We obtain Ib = -2.4 angstrom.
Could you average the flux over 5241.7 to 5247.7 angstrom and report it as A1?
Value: 0.637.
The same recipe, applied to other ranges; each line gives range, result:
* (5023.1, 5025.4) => 0.782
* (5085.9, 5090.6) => 1.1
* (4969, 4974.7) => 0.978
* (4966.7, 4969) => 0.93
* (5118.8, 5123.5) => 0.976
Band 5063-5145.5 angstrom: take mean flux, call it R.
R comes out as 0.955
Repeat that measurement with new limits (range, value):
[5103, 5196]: 0.902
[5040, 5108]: 0.954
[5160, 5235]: 0.87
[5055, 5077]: 0.941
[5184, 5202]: 0.925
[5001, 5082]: 0.904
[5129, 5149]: 0.939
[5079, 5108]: 0.978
